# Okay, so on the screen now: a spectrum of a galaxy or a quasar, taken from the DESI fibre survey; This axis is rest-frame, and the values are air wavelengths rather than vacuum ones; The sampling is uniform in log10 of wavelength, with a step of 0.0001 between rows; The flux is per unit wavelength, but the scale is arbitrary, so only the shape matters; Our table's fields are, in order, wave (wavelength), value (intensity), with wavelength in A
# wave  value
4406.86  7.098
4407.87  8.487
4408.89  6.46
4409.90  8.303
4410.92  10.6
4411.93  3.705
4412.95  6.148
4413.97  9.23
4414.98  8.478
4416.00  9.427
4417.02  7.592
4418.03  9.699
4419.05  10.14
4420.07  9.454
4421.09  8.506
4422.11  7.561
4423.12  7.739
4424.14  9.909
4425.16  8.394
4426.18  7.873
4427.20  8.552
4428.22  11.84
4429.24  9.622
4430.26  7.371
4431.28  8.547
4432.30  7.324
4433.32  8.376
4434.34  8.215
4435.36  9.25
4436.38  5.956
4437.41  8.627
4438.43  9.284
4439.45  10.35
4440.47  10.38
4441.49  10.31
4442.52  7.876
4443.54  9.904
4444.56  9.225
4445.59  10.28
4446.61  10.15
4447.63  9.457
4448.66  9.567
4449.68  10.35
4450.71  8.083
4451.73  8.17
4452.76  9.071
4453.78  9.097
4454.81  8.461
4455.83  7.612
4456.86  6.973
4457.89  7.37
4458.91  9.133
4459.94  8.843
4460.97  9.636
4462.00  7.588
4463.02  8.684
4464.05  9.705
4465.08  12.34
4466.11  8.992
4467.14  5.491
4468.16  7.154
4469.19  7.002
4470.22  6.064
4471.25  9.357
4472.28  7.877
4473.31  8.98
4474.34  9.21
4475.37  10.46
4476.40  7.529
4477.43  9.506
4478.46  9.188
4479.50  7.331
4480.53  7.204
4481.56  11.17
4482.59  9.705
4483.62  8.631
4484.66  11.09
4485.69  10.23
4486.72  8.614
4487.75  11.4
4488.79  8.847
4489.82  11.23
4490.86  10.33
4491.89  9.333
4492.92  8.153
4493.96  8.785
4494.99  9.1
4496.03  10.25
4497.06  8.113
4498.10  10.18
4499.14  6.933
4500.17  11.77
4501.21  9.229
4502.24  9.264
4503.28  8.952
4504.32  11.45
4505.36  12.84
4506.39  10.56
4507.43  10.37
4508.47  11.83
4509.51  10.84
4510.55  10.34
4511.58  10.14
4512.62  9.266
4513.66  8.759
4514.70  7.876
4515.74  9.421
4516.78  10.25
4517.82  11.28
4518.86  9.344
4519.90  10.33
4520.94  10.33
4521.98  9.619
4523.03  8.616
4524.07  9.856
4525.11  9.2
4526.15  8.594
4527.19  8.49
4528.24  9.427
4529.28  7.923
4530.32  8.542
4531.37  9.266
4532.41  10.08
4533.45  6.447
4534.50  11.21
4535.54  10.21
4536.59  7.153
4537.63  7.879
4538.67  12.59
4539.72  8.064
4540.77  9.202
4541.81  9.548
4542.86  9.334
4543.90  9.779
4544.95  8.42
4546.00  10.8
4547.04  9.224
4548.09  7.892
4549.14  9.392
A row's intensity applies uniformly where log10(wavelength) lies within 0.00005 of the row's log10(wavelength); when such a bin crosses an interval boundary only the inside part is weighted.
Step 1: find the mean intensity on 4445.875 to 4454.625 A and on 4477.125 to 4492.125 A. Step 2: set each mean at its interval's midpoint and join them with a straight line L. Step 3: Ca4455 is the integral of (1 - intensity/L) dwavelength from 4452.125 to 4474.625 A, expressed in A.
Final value 2.4 A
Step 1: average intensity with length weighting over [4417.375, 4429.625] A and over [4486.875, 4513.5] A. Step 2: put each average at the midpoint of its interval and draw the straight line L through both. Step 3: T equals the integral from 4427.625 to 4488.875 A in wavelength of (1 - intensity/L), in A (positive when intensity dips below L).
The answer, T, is 3.7 A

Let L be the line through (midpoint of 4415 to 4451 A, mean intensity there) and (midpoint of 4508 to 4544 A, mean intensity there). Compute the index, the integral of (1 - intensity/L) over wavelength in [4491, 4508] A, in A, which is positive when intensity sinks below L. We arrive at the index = -0.7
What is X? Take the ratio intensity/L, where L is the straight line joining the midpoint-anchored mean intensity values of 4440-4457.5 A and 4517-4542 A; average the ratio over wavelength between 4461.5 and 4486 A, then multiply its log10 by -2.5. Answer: 0.05 mag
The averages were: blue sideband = 9.1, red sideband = 9.31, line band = 8.76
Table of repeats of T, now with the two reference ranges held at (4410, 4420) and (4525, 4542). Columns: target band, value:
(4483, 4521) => -4.4 A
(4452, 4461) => 0.2 A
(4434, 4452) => -1.4 A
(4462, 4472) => 0.5 A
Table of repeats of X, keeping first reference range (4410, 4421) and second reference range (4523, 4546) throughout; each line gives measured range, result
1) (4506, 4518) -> -0.118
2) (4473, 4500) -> -0.056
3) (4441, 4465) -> -0.042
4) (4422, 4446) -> -0.041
